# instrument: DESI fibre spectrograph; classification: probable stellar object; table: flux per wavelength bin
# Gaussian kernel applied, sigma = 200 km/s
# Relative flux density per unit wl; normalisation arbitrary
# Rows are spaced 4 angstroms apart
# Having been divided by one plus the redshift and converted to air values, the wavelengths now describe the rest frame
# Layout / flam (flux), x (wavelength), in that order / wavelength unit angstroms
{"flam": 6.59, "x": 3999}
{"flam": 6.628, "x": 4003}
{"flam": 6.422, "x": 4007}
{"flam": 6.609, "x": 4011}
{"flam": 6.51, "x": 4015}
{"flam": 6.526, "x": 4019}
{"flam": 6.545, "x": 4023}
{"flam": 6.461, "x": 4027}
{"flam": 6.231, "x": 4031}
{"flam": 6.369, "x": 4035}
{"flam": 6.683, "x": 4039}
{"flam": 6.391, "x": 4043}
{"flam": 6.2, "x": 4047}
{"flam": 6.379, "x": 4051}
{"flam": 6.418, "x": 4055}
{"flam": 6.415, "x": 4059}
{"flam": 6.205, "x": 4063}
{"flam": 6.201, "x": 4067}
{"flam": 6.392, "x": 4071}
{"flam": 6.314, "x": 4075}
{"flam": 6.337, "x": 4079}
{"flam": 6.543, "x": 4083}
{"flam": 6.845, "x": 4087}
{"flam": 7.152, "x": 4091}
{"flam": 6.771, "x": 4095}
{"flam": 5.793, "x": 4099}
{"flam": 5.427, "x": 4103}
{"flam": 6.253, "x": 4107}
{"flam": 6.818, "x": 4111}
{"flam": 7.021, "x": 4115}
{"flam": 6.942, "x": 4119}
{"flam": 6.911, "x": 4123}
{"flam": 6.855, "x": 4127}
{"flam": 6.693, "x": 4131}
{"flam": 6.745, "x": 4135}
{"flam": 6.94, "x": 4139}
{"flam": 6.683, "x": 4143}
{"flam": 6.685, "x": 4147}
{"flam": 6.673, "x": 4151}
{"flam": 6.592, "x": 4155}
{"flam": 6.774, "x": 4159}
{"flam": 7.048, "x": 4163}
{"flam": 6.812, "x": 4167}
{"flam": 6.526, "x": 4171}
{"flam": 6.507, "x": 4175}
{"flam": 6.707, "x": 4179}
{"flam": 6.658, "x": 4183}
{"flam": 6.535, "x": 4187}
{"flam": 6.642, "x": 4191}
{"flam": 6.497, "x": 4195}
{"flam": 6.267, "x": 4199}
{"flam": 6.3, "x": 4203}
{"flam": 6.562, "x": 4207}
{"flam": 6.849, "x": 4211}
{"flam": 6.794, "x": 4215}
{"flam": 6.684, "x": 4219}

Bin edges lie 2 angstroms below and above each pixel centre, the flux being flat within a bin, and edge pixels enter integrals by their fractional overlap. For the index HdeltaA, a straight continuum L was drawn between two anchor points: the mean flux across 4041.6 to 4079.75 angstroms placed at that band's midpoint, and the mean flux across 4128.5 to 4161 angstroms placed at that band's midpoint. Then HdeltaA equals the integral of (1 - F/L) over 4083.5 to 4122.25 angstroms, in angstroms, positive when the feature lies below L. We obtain -0.3 angstroms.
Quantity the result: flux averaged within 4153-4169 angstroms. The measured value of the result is 6.81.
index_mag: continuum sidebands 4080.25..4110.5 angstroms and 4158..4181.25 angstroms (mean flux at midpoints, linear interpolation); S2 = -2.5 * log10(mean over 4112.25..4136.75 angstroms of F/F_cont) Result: -0.05 mag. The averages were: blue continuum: 6.42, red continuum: 6.73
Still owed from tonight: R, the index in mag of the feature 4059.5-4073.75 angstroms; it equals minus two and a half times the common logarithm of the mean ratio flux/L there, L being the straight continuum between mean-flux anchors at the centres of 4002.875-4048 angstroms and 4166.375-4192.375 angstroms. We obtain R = 0.04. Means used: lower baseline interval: 6.46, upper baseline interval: 6.62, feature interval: 6.28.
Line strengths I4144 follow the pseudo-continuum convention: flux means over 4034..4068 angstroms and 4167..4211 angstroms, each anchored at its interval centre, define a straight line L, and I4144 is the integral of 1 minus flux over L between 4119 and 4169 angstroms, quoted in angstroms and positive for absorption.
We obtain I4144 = -2.3 angstroms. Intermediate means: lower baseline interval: 6.37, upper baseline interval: 6.55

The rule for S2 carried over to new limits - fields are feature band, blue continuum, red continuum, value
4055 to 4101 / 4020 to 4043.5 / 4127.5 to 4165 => 0.02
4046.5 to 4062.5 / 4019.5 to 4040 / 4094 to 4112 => 0.00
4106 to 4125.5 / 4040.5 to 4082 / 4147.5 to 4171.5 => -0.04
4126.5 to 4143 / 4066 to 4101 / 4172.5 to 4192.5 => -0.04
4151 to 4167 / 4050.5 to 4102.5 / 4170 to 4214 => -0.04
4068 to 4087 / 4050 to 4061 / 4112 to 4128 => 0.03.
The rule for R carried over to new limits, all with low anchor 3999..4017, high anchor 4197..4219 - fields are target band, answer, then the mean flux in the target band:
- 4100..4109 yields 0.13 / 5.83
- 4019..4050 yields 0.02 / 6.42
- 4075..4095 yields -0.02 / 6.68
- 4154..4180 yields -0.02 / 6.71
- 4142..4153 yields -0.02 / 6.68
